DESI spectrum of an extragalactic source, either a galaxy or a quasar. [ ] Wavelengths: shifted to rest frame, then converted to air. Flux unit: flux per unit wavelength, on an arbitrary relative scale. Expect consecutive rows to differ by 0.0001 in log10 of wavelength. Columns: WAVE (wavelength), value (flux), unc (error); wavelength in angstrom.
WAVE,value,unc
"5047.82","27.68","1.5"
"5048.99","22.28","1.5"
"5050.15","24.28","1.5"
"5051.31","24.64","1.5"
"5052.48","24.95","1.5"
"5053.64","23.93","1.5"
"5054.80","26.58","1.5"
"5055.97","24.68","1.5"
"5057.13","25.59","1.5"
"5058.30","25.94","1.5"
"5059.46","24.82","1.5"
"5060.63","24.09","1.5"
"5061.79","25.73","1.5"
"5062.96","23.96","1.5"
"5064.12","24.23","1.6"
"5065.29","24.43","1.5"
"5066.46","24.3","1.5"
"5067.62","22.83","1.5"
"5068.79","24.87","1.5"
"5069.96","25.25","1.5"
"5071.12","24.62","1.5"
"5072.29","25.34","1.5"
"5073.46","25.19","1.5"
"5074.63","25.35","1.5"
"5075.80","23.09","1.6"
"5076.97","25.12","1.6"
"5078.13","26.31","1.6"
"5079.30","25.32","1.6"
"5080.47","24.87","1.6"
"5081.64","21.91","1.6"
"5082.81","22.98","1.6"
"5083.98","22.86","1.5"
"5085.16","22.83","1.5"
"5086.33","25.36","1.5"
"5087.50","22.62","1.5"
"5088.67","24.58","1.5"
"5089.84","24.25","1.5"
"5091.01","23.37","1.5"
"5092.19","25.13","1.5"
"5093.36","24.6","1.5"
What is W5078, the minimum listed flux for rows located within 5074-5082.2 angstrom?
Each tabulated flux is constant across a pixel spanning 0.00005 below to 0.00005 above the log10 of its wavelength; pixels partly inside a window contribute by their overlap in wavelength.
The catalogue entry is 21.91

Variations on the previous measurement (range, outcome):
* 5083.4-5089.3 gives 22.62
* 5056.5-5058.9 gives 25.59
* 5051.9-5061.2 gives 23.93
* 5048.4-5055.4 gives 22.28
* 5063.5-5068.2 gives 22.83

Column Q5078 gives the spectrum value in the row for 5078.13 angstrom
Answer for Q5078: 26.31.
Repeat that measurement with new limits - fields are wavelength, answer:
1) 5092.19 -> 25.13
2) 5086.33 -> 25.36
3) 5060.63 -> 24.09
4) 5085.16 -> 22.83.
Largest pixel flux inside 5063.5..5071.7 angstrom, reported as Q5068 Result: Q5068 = 25.25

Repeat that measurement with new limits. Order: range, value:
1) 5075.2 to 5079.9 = 26.31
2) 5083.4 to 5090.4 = 25.36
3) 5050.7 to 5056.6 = 26.58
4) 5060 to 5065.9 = 25.73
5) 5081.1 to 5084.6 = 22.98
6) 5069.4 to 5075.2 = 25.35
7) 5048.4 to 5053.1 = 24.95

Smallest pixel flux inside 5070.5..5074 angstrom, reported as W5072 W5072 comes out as 24.62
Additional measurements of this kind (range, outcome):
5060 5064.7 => 23.96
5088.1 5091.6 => 23.37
